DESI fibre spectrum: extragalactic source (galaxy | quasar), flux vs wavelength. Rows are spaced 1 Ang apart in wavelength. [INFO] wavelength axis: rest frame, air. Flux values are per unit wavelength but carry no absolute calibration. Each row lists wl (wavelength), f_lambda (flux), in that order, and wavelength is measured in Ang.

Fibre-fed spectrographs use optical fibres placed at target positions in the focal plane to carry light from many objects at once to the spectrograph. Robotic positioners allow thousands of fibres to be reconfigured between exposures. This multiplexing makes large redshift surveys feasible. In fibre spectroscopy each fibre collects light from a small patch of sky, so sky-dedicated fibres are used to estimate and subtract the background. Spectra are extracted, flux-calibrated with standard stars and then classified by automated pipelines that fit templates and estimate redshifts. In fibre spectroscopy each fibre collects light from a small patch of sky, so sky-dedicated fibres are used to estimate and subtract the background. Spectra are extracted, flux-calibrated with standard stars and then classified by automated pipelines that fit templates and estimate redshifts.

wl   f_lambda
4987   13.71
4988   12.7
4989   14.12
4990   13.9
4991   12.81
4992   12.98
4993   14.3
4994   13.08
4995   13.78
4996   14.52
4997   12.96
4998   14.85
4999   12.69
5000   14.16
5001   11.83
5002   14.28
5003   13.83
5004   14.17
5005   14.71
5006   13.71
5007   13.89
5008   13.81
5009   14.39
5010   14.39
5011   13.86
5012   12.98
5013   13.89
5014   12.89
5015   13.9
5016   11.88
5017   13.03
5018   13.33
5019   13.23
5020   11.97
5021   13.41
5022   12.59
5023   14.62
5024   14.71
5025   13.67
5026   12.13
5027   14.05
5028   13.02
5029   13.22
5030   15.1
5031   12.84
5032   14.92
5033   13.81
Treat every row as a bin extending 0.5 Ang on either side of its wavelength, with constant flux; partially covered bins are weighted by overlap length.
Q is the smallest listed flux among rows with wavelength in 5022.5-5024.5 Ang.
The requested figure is 14.62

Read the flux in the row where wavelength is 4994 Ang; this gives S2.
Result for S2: 13.08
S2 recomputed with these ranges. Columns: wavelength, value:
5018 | 13.33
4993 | 14.3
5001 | 11.83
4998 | 14.85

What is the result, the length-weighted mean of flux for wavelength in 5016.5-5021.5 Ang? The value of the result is 13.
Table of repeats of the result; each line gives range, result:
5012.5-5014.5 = 13.4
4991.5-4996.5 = 13.7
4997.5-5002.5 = 13.6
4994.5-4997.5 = 13.8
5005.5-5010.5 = 14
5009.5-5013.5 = 13.8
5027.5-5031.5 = 13.5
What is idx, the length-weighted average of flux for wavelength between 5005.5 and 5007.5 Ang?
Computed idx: 13.8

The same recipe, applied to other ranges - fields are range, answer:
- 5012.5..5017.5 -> 13.1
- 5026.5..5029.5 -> 13.4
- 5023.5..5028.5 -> 13.5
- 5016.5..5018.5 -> 13.2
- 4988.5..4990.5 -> 14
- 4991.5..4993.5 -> 13.6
